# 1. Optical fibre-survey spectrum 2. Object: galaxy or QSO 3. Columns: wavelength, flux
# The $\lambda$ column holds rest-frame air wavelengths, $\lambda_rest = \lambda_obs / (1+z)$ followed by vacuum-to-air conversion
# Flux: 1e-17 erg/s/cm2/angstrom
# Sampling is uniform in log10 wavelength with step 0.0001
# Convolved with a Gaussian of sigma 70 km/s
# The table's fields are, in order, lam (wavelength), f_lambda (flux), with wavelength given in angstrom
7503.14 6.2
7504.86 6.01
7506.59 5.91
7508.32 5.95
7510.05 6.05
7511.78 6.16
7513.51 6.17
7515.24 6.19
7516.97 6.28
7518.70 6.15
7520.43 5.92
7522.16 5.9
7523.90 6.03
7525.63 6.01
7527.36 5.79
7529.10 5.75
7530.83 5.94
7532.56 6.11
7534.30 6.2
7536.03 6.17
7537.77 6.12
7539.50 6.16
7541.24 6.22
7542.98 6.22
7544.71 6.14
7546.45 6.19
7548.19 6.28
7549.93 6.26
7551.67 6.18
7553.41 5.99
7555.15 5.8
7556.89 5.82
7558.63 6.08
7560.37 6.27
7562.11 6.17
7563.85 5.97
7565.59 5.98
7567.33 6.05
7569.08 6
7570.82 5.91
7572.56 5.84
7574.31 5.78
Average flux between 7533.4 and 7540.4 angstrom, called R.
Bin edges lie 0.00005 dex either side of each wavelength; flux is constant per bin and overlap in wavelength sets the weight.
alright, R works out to 6.16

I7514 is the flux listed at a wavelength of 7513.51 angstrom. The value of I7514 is 6.17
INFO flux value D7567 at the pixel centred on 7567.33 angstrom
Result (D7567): 6.05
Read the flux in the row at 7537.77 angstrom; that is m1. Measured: 6.12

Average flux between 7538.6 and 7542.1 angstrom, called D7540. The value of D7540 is 6.19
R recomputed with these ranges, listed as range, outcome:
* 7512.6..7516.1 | 6.18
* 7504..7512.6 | 6.01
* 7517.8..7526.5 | 6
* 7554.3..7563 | 6.03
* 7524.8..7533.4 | 5.92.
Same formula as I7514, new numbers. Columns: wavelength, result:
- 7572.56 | 5.84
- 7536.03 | 6.17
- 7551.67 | 6.18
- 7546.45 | 6.19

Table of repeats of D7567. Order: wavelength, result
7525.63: 6.01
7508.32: 5.95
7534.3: 6.2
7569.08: 6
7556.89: 5.82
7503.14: 6.2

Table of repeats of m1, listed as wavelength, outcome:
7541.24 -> 6.22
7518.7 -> 6.15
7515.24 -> 6.19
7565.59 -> 5.98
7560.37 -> 6.27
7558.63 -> 6.08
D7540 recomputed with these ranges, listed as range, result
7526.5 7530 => 5.77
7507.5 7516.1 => 6.1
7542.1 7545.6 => 6.18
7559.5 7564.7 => 6.14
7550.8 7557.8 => 5.95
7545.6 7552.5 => 6.22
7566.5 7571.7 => 5.98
